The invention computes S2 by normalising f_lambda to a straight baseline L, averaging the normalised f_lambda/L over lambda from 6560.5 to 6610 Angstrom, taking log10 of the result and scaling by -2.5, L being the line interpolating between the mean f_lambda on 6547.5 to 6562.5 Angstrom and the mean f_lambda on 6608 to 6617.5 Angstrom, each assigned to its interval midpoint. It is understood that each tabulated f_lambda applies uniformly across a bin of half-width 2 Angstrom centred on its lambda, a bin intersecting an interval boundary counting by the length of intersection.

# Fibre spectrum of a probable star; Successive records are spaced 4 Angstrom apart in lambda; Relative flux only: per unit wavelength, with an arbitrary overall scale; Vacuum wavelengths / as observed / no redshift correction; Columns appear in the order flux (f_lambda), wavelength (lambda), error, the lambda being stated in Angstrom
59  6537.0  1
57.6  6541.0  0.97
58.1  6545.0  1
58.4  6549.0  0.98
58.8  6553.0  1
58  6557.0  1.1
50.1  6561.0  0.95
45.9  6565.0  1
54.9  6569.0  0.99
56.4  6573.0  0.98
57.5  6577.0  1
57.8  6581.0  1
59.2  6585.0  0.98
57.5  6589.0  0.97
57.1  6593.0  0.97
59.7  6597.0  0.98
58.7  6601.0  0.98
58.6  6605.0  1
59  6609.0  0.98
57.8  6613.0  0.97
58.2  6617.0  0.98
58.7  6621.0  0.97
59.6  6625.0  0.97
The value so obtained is 0.02 mag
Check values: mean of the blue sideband 56.5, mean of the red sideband 58.3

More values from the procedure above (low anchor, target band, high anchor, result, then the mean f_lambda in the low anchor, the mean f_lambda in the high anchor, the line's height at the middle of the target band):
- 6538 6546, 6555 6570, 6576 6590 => 0.12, 58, 58.1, 58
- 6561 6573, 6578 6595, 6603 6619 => -0.07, 51.4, 58.4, 54.5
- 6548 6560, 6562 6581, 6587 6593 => 0.07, 57.7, 57.4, 57.5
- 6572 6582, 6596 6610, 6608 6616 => -0.02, 57.3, 58.3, 58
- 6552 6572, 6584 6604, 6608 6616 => -0.04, 53.4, 58.3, 56.5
